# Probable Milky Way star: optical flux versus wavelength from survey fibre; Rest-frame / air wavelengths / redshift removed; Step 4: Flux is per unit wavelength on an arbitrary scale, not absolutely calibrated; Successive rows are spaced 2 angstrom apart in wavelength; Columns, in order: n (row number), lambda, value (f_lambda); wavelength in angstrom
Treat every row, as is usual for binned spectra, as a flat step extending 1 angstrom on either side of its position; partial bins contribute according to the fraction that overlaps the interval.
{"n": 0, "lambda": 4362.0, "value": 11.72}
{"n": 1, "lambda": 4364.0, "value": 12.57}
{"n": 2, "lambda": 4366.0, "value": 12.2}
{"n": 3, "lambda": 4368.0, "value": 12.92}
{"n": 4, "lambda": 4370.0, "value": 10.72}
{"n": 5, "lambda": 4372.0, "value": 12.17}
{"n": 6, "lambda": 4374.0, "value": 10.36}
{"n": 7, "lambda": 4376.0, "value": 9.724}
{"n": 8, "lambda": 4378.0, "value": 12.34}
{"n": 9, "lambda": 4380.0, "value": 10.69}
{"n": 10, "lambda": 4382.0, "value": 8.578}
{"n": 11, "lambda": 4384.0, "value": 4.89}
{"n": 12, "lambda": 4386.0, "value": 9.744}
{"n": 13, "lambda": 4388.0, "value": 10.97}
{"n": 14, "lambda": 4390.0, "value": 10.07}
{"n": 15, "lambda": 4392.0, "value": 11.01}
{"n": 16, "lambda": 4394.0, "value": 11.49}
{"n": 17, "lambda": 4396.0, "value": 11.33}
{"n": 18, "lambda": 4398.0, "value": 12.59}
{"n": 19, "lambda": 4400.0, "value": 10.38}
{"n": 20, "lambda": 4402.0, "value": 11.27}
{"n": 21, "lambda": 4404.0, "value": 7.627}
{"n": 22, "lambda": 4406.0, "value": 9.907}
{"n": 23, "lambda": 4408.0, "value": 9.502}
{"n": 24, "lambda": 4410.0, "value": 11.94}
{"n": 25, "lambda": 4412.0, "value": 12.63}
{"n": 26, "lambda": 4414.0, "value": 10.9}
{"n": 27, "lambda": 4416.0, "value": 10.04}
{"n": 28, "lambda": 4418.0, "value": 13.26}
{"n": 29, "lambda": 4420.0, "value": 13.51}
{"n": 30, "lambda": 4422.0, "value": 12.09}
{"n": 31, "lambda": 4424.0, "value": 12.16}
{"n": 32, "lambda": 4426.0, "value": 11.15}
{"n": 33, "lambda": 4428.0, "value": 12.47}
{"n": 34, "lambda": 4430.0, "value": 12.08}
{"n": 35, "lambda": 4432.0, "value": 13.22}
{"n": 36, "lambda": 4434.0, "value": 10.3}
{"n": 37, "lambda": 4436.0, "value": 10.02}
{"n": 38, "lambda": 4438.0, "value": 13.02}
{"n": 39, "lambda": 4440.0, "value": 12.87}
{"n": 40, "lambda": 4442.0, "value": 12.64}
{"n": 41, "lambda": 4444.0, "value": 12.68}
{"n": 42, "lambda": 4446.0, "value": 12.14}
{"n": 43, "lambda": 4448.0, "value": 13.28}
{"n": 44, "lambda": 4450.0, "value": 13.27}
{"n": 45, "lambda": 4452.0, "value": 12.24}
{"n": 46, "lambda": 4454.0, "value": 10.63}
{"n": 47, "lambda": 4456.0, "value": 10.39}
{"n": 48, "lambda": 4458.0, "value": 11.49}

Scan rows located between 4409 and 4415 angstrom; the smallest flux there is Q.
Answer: 10.9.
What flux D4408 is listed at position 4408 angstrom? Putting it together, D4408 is 9.502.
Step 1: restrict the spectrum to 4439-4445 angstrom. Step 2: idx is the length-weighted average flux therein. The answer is 12.7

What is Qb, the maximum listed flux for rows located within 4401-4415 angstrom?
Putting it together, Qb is 12.63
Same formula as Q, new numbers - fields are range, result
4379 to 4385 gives 4.89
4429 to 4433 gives 12.08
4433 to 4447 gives 10.02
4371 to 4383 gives 8.578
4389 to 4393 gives 10.07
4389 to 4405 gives 7.627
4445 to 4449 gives 12.14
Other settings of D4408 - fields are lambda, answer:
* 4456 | 10.39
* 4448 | 13.28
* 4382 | 8.578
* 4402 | 11.27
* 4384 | 4.89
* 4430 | 12.08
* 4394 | 11.49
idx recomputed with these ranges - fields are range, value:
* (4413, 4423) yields 12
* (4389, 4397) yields 11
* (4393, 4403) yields 11.4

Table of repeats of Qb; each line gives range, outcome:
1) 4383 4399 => 12.59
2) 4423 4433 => 13.22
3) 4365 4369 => 12.92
